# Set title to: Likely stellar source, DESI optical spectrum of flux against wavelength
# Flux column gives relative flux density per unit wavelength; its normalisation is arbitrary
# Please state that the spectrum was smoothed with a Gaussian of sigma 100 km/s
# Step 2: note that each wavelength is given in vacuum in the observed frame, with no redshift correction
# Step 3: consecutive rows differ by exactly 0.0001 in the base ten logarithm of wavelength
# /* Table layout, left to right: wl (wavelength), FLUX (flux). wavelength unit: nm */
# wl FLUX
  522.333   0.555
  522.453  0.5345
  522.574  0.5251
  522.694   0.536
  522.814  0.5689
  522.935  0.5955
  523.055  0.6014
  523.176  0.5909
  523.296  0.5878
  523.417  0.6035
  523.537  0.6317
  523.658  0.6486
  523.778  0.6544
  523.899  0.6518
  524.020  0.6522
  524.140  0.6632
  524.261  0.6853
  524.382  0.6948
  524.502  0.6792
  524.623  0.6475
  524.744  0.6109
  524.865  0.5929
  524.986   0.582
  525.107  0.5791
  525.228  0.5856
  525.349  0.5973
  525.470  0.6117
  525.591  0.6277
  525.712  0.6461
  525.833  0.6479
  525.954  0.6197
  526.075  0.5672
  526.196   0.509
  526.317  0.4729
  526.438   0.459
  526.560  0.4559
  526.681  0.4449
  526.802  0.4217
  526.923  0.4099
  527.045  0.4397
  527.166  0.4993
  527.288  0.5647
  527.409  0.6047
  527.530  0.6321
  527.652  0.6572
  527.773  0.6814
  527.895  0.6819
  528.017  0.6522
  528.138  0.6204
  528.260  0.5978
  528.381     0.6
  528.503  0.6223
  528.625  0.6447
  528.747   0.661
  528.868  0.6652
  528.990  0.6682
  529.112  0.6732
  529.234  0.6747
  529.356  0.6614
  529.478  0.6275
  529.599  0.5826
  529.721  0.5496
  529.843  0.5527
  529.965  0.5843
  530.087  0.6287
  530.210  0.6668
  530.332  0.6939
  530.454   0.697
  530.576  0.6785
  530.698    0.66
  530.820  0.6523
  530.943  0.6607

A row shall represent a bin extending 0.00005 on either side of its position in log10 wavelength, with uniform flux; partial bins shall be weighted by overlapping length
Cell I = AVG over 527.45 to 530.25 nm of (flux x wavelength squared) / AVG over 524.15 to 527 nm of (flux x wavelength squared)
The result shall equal 1.12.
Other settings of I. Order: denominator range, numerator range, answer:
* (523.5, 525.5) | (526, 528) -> 0.85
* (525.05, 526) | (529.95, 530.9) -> 1.10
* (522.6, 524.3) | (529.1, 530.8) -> 1.06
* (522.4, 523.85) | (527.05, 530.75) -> 1.09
